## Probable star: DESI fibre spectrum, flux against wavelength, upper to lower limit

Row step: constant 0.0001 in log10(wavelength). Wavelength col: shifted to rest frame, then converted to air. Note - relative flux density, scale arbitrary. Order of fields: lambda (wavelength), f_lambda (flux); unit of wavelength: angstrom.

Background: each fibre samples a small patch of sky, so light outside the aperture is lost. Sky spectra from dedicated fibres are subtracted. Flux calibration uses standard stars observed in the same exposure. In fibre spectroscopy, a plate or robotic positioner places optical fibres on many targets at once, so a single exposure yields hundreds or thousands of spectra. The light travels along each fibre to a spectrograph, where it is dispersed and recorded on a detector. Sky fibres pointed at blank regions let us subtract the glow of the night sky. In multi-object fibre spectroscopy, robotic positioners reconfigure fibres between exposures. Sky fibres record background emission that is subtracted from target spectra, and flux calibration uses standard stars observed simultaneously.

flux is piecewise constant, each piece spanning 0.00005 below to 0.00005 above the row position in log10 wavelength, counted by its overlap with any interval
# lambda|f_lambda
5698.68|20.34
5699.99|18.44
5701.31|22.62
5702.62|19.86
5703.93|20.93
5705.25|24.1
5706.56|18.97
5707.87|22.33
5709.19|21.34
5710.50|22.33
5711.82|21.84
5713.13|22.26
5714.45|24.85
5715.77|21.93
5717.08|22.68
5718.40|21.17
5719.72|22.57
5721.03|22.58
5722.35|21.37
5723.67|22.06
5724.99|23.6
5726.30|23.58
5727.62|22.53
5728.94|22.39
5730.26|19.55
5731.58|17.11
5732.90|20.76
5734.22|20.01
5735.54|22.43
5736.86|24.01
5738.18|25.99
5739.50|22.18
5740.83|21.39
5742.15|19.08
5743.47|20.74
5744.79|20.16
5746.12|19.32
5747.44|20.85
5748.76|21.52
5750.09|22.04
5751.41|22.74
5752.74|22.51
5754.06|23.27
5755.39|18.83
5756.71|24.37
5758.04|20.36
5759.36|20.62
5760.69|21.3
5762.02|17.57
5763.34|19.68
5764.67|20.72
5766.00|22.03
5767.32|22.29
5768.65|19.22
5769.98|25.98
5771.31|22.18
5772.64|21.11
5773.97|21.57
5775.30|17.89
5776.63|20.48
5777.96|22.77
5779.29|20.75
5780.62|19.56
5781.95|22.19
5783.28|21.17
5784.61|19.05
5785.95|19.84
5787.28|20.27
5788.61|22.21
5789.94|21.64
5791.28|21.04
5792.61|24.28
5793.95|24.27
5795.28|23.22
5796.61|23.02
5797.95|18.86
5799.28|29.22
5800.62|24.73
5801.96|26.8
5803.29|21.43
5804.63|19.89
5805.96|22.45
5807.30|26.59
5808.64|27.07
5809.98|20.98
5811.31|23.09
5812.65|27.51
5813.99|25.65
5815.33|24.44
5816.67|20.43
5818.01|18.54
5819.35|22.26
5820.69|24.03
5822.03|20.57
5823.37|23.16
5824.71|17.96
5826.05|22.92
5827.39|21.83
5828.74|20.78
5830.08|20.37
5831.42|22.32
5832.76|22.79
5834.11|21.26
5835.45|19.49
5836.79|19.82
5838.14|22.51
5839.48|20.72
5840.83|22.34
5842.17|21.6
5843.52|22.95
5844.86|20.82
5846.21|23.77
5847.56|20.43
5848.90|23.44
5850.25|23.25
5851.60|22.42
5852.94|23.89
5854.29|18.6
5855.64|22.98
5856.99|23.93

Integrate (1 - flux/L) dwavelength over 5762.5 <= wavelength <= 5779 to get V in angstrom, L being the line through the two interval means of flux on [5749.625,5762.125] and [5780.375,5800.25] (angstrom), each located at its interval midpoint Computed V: 0.4 angstrom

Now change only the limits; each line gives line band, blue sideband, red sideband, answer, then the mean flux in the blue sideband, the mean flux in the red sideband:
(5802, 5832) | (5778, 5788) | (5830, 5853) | -1.73 angstrom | 20.6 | 21.9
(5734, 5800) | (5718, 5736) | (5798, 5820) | 2.96 angstrom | 21.5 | 23.7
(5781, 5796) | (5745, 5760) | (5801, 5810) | 0.88 angstrom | 21.5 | 23.8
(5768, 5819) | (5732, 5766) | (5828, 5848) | -2.46 angstrom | 21.3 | 21.5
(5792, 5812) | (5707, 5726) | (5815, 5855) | -1.74 angstrom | 22.3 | 21.6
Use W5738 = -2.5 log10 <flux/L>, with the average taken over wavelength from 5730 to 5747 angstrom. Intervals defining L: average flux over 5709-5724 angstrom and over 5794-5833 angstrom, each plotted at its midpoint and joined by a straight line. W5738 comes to 0.07 mag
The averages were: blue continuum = 22.3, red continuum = 22.9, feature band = 21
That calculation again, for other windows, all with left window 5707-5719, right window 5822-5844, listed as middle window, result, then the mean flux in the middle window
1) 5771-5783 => 0.04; 20.9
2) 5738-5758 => 0.02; 21.5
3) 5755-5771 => 0.04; 21.2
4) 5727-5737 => 0.06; 20.9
